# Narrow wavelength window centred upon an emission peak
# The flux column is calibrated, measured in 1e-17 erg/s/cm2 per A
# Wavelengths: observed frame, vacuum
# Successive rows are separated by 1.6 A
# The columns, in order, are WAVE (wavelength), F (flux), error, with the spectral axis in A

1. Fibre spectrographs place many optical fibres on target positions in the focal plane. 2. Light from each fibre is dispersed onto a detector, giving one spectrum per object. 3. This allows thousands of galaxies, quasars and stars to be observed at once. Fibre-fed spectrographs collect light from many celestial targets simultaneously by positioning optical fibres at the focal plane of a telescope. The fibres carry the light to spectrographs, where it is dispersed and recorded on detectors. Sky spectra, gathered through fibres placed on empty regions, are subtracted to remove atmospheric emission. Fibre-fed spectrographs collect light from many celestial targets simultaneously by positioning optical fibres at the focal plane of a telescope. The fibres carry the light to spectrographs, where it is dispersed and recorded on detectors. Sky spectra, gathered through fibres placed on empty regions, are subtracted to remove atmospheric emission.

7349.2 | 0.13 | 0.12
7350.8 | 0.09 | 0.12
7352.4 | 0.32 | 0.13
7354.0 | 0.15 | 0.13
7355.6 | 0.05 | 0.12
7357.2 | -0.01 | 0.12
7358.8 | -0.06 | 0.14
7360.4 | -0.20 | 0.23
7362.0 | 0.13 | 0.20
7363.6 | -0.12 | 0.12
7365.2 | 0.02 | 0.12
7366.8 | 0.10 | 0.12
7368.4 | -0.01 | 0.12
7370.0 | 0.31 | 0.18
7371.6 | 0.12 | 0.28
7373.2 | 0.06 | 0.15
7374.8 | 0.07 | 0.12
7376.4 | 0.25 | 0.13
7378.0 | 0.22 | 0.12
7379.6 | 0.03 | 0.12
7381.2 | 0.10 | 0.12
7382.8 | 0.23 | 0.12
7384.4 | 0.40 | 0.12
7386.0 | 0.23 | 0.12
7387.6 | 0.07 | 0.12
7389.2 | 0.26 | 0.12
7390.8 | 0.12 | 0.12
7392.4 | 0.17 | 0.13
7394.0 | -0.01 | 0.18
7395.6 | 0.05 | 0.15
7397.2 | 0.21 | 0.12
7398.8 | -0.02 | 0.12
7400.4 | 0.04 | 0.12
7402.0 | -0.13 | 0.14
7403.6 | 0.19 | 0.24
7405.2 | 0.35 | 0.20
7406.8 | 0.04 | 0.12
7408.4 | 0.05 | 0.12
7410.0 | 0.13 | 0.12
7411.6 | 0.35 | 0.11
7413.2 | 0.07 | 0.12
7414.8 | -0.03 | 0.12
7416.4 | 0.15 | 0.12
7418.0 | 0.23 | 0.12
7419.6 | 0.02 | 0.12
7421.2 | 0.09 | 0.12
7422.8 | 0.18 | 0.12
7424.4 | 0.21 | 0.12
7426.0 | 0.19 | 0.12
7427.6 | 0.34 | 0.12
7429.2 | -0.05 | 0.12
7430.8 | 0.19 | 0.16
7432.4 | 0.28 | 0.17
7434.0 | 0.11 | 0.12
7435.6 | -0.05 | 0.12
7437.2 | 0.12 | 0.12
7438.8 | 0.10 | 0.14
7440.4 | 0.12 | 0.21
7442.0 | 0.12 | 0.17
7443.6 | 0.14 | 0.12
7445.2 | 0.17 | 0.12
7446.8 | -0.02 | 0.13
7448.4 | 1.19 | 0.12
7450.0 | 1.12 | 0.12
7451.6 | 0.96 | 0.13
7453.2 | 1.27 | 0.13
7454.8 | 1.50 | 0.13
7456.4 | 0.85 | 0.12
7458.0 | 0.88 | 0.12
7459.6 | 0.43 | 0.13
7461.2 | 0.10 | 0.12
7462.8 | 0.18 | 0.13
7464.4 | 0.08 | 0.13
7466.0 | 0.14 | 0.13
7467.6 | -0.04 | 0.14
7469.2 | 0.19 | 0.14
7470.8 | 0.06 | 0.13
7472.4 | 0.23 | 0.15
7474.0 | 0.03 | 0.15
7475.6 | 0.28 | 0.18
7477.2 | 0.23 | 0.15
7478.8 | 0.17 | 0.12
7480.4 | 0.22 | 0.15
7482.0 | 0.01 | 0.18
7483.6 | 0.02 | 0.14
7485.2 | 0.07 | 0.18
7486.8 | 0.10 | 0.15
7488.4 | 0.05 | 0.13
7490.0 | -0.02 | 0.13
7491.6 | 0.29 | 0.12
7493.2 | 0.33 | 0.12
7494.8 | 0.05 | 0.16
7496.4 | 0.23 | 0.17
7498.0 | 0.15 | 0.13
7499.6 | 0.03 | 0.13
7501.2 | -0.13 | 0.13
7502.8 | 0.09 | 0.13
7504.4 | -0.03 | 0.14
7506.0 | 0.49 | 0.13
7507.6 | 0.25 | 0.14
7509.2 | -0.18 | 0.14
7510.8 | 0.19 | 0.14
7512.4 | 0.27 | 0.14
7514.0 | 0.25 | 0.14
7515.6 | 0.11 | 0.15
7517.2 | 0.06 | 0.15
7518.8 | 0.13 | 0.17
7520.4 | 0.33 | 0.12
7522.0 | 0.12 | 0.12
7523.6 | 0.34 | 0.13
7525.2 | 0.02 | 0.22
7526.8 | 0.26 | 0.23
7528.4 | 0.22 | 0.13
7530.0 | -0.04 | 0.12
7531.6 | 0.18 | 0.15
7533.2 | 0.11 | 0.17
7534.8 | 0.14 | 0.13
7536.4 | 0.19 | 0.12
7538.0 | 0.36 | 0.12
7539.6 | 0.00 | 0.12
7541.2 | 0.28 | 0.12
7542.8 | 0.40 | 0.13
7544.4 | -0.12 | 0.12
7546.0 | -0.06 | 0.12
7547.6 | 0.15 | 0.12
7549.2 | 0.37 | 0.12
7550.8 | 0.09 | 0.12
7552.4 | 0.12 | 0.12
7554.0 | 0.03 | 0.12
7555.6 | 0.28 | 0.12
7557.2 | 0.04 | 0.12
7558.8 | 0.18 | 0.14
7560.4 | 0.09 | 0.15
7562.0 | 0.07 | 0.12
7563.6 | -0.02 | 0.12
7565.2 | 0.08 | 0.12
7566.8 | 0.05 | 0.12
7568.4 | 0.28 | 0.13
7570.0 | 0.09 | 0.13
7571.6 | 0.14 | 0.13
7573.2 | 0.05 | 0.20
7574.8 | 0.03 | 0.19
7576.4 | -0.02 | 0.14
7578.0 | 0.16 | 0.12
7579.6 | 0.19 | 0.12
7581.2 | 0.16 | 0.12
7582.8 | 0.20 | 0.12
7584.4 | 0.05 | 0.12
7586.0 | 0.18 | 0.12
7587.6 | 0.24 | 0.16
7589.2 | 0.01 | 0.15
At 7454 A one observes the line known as [O II] 3727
